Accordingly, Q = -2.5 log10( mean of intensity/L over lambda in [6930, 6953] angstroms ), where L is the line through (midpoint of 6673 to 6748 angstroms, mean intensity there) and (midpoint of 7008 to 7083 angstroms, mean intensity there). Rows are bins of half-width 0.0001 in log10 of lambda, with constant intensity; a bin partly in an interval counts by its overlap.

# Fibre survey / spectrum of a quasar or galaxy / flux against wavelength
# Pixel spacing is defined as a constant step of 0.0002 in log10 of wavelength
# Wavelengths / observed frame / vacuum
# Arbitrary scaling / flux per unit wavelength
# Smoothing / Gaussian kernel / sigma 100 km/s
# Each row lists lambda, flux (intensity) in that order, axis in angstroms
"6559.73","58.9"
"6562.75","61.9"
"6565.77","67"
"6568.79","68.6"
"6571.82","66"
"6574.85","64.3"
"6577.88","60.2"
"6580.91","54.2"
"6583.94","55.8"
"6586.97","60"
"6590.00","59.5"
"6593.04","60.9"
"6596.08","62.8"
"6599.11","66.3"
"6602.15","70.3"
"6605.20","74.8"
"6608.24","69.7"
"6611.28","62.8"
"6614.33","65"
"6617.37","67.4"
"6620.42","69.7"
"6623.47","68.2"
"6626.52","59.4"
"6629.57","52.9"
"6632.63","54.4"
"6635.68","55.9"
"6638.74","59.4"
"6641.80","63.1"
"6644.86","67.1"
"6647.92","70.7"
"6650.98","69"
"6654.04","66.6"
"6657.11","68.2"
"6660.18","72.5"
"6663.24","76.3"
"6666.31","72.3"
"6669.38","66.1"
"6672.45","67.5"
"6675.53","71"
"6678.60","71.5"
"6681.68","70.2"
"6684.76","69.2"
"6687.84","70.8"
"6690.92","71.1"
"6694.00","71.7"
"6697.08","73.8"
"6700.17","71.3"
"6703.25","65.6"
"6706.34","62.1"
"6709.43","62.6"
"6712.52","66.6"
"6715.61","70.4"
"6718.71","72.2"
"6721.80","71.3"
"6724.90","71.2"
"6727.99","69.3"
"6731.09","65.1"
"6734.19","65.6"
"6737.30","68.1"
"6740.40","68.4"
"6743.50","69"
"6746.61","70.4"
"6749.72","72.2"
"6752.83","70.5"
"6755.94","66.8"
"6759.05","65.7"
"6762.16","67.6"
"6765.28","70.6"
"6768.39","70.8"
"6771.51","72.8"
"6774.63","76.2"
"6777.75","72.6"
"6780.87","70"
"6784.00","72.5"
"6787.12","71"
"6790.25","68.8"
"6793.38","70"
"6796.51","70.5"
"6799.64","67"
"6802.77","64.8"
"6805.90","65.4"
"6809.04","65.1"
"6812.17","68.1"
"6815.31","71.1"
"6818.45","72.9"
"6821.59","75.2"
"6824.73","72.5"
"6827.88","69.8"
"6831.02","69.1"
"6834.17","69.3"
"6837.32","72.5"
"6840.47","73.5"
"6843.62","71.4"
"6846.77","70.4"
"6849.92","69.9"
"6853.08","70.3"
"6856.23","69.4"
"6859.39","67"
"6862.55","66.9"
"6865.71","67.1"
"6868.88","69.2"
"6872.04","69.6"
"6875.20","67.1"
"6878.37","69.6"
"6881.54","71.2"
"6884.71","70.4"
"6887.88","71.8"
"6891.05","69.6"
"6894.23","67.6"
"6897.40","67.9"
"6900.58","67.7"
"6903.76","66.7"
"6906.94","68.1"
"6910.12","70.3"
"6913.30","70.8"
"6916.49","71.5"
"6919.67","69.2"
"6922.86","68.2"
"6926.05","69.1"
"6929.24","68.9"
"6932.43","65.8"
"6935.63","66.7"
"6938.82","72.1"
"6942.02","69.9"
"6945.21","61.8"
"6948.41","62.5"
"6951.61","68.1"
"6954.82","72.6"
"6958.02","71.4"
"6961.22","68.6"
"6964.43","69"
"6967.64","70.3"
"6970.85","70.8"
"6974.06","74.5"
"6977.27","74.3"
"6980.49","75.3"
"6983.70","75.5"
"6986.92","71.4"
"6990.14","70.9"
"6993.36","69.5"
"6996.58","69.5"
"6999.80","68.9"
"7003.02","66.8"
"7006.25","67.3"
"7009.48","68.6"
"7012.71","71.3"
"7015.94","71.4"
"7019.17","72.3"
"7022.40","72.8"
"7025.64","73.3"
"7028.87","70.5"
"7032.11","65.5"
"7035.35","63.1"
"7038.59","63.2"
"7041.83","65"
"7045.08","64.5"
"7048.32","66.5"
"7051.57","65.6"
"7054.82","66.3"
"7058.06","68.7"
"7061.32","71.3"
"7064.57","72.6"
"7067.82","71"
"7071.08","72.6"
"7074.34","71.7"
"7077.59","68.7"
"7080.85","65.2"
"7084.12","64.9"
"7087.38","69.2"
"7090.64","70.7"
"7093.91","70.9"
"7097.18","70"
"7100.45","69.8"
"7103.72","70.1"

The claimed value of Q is 0.03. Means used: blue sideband 69.1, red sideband 68.7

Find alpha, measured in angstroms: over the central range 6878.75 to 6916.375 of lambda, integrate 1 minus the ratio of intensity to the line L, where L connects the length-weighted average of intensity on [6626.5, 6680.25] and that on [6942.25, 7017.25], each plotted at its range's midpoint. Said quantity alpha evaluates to -0.2 angstroms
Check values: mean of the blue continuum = 66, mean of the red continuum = 70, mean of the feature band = 69.4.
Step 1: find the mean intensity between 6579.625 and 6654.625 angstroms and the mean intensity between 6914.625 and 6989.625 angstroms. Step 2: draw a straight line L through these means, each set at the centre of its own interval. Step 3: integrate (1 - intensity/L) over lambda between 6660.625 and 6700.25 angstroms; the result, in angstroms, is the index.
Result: -3.9 angstroms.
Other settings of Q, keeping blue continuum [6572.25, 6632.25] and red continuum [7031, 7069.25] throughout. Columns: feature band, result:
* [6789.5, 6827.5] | -0.070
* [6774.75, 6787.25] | -0.118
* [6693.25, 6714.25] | -0.057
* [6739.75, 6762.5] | -0.072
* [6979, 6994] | -0.098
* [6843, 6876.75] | -0.057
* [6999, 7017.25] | -0.038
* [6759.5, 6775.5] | -0.102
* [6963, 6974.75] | -0.073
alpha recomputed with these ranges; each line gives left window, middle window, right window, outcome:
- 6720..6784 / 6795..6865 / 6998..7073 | -0.13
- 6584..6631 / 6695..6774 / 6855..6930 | -2.94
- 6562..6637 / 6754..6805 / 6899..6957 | -2.93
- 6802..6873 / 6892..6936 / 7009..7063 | 0.36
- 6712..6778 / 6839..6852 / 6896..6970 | -0.40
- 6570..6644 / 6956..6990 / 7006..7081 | -2.13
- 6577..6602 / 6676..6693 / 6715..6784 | -1.16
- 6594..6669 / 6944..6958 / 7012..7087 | 0.21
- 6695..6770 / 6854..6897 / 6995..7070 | -0.22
